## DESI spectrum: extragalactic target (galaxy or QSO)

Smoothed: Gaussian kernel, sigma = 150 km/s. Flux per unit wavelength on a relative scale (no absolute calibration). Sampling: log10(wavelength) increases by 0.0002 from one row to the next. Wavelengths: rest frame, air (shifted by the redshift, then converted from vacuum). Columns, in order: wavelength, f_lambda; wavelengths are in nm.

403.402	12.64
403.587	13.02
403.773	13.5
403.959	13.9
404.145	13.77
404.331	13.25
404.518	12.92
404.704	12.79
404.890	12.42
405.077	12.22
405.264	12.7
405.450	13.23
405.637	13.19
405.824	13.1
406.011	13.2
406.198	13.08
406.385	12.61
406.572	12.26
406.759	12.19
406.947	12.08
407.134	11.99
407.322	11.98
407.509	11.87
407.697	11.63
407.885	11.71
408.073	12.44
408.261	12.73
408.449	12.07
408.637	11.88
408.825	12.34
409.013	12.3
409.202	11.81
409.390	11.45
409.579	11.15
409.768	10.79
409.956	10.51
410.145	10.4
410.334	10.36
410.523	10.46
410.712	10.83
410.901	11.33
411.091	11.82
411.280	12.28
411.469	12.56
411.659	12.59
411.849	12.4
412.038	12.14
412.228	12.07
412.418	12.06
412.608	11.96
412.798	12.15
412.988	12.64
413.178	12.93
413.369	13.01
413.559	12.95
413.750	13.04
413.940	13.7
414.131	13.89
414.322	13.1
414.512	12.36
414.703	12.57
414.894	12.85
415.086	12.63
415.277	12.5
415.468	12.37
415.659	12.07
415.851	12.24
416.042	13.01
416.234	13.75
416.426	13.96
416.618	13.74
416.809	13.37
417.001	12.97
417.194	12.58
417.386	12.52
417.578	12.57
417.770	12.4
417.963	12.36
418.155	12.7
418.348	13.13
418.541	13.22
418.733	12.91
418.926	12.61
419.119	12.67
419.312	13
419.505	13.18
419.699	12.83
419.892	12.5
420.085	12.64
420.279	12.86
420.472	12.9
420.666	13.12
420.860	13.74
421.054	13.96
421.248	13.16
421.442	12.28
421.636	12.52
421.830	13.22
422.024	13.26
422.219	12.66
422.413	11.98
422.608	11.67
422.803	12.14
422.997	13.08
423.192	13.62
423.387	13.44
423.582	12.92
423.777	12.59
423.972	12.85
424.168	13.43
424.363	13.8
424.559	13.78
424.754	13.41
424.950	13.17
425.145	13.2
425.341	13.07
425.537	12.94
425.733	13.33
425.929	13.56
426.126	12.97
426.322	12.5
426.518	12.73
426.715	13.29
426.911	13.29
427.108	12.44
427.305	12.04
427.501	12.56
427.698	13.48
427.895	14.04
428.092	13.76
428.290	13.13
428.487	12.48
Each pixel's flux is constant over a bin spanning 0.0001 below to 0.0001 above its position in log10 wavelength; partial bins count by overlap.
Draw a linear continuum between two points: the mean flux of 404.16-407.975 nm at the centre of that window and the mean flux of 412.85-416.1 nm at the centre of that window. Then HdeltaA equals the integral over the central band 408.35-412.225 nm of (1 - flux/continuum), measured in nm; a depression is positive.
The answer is 0.33 nm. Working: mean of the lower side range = 12.5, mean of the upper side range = 12.8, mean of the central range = 11.6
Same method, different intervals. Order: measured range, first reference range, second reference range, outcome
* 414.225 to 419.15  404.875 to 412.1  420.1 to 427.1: -0.10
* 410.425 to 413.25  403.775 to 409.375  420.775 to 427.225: 0.15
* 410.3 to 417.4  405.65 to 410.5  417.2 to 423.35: -0.11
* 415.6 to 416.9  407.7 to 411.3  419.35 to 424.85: -0.10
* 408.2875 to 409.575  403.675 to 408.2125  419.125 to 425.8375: 0.08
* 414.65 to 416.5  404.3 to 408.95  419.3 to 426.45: 0.00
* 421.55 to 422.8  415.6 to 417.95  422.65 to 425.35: 0.05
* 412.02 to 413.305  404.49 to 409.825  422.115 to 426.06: 0.02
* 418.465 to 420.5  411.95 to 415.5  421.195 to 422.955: -0.04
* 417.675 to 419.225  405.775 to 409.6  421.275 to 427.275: -0.01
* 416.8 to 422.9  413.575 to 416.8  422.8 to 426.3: 0.14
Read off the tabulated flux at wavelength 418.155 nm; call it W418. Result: 12.7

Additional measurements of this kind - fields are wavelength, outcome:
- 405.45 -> 13.23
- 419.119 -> 12.67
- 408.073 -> 12.44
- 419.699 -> 12.83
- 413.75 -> 13.04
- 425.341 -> 13.07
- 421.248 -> 13.16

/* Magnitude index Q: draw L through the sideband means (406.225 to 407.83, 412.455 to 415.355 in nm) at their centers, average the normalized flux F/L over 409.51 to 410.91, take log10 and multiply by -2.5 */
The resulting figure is 0.16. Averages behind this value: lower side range 12.1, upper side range 12.8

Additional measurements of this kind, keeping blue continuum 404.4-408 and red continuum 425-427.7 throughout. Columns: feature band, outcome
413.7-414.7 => -0.04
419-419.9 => -0.01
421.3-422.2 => 0.00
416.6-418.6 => -0.01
